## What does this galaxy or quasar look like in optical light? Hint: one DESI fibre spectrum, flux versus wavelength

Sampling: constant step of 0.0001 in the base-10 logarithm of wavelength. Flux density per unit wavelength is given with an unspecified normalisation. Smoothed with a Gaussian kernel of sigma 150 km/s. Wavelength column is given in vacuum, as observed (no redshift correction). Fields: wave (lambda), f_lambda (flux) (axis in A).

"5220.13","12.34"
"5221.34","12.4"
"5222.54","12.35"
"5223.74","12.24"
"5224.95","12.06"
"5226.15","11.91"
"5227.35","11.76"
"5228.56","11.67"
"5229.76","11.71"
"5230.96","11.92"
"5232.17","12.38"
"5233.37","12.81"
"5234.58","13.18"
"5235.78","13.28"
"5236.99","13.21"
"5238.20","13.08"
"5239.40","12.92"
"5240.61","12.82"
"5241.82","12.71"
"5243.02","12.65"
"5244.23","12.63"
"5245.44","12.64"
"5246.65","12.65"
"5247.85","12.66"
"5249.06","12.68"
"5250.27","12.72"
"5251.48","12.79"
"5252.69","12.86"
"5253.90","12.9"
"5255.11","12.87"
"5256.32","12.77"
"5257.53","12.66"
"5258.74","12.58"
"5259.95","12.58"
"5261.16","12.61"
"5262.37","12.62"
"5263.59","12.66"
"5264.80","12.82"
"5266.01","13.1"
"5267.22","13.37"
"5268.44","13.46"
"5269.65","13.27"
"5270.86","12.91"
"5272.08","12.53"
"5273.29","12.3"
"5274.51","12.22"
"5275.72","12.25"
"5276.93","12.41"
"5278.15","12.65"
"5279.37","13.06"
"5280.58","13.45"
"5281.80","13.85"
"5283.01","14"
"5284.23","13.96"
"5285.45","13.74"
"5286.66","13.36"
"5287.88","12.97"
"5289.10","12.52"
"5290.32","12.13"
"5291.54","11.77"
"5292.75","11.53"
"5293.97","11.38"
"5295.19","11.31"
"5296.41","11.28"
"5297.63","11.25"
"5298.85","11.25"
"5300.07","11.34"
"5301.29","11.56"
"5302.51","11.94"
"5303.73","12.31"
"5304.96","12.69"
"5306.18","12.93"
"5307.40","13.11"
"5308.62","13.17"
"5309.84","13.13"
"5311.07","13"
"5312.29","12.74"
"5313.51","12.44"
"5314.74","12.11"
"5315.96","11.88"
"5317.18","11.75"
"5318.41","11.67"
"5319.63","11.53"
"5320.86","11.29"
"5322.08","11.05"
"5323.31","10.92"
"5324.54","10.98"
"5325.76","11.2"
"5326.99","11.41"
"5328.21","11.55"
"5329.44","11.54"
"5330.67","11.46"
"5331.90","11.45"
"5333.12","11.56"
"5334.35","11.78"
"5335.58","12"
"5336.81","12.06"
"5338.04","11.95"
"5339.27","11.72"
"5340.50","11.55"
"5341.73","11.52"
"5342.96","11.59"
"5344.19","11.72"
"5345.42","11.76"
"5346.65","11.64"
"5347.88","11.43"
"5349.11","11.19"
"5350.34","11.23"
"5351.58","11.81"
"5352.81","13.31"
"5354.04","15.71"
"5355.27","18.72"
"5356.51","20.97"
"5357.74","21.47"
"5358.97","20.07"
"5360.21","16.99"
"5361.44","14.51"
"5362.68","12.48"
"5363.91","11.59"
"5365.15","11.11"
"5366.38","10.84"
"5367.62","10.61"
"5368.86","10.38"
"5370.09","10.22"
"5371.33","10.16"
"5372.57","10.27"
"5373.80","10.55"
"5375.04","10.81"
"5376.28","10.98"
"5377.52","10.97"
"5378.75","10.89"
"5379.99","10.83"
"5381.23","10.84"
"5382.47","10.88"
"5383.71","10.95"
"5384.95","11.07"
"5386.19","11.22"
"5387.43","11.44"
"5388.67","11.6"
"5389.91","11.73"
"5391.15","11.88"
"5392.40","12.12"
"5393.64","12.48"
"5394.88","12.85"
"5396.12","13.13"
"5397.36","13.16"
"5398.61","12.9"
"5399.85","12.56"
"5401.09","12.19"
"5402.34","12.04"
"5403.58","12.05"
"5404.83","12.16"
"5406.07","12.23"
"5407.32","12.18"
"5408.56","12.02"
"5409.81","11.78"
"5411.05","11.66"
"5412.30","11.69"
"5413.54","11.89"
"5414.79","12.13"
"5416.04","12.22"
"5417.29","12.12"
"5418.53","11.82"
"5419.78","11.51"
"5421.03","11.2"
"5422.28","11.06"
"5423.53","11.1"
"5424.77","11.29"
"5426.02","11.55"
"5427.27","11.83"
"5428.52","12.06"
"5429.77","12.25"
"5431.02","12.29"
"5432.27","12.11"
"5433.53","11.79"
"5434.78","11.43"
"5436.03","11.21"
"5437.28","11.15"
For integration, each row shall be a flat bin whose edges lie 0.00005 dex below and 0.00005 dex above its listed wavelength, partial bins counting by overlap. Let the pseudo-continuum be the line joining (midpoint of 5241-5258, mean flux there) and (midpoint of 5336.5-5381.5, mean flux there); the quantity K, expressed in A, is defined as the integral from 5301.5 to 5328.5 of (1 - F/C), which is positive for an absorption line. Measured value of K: 1.3 A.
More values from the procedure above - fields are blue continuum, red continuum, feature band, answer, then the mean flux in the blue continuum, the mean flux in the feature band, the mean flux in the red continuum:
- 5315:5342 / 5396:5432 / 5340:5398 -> -3.46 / 11.5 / 12.5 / 12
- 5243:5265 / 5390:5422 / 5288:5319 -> 1.02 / 12.7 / 12.1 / 12.1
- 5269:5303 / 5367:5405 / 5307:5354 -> 0.58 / 12.4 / 11.9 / 11.5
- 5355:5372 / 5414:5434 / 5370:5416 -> 4.60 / 14.2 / 11.7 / 11.8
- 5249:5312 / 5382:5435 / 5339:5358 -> -1.92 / 12.6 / 13.5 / 11.9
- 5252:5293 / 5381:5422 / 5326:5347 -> 1.26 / 12.9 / 11.7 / 11.9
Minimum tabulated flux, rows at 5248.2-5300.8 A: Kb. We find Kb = 11.25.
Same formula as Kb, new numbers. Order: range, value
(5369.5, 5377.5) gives 10.16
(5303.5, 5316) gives 11.88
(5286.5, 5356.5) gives 10.92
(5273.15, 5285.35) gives 12.22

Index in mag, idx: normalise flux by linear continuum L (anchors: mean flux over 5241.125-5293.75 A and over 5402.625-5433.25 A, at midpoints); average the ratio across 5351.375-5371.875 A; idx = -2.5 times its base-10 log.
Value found -0.17 mag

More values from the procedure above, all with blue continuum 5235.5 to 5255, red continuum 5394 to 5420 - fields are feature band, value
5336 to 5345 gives 0.066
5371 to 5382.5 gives 0.151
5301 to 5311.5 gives -0.007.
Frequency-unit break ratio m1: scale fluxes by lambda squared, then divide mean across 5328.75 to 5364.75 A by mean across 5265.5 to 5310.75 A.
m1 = 1.08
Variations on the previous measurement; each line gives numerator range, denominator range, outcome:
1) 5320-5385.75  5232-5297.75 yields 0.99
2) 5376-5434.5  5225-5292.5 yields 0.98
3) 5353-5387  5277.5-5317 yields 1.05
